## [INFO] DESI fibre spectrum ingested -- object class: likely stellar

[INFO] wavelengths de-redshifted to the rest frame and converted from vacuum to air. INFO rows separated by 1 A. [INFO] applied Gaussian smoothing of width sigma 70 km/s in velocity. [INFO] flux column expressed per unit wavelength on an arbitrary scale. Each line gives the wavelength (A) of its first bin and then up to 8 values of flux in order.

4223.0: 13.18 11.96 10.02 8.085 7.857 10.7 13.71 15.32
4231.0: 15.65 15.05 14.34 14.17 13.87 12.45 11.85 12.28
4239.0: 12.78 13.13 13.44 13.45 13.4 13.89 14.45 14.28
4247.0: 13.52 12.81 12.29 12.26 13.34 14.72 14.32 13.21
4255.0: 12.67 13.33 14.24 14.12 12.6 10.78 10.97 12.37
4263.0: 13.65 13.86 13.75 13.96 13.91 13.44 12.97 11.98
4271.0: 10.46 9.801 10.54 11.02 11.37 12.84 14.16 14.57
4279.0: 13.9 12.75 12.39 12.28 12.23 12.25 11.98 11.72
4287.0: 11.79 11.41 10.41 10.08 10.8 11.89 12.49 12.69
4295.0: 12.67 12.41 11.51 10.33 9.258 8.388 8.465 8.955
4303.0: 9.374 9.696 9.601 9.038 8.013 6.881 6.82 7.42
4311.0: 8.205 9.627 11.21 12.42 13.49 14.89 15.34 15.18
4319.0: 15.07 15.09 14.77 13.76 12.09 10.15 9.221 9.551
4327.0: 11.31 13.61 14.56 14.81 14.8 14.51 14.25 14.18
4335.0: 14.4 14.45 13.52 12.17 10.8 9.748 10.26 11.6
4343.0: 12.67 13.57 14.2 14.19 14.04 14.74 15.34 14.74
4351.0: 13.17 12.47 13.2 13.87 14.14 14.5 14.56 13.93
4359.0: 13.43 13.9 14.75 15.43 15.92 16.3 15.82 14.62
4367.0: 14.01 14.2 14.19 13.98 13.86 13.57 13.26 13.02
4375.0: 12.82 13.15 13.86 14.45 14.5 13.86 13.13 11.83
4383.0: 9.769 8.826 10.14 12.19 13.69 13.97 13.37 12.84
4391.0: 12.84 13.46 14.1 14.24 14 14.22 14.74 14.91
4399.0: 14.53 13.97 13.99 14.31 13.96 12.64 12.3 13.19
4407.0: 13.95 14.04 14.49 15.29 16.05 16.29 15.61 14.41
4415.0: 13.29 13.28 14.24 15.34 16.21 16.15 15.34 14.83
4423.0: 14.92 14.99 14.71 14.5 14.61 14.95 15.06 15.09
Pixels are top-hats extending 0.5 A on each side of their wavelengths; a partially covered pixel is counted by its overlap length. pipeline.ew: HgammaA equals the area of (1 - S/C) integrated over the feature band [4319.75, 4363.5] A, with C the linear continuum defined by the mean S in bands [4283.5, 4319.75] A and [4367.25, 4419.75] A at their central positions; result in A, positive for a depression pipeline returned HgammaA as -4.6 A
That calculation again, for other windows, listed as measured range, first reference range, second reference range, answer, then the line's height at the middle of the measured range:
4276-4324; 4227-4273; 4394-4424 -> 7.29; 13.5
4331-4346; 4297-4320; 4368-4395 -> -1.89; 11.5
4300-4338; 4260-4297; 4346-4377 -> 4.02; 13.2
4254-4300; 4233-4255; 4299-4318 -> -2.29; 11.6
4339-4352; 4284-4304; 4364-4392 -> -0.77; 12.3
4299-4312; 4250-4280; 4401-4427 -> 4.71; 13.3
